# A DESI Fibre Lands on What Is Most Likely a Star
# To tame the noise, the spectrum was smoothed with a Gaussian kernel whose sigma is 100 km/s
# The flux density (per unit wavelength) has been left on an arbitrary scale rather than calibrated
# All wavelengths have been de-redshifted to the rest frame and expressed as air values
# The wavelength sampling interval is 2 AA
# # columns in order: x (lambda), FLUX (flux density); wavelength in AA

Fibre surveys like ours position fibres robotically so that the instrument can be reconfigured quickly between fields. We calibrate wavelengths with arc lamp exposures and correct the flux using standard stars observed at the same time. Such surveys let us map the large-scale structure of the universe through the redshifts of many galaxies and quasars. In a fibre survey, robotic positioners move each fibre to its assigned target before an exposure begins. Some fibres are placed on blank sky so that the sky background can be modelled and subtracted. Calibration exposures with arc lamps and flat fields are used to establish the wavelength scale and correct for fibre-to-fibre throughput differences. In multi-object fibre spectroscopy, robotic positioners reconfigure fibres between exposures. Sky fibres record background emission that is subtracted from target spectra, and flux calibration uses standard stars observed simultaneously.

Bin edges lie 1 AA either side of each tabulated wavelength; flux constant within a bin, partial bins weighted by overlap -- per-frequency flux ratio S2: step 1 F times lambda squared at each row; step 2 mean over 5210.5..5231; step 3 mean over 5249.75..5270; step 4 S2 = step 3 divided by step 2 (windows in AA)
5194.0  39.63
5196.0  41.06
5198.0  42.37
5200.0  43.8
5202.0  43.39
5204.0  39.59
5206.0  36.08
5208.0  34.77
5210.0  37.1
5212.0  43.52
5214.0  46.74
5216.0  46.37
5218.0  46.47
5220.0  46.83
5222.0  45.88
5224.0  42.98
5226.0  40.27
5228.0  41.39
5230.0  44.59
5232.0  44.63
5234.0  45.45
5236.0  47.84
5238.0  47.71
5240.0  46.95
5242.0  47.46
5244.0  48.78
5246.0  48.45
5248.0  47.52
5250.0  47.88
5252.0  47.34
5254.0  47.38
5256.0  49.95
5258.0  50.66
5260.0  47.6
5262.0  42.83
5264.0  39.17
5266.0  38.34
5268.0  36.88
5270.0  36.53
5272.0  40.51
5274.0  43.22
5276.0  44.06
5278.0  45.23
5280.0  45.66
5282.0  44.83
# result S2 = 1.01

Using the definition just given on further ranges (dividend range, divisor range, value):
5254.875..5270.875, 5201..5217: 1.07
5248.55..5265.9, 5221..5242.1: 1.04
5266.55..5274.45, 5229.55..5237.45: 0.86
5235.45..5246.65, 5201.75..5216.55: 1.19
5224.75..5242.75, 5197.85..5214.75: 1.12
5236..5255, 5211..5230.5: 1.08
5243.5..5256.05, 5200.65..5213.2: 1.24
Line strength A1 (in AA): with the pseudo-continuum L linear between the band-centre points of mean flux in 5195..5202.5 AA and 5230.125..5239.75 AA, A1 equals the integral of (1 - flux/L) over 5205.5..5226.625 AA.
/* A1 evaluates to 0.8 AA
